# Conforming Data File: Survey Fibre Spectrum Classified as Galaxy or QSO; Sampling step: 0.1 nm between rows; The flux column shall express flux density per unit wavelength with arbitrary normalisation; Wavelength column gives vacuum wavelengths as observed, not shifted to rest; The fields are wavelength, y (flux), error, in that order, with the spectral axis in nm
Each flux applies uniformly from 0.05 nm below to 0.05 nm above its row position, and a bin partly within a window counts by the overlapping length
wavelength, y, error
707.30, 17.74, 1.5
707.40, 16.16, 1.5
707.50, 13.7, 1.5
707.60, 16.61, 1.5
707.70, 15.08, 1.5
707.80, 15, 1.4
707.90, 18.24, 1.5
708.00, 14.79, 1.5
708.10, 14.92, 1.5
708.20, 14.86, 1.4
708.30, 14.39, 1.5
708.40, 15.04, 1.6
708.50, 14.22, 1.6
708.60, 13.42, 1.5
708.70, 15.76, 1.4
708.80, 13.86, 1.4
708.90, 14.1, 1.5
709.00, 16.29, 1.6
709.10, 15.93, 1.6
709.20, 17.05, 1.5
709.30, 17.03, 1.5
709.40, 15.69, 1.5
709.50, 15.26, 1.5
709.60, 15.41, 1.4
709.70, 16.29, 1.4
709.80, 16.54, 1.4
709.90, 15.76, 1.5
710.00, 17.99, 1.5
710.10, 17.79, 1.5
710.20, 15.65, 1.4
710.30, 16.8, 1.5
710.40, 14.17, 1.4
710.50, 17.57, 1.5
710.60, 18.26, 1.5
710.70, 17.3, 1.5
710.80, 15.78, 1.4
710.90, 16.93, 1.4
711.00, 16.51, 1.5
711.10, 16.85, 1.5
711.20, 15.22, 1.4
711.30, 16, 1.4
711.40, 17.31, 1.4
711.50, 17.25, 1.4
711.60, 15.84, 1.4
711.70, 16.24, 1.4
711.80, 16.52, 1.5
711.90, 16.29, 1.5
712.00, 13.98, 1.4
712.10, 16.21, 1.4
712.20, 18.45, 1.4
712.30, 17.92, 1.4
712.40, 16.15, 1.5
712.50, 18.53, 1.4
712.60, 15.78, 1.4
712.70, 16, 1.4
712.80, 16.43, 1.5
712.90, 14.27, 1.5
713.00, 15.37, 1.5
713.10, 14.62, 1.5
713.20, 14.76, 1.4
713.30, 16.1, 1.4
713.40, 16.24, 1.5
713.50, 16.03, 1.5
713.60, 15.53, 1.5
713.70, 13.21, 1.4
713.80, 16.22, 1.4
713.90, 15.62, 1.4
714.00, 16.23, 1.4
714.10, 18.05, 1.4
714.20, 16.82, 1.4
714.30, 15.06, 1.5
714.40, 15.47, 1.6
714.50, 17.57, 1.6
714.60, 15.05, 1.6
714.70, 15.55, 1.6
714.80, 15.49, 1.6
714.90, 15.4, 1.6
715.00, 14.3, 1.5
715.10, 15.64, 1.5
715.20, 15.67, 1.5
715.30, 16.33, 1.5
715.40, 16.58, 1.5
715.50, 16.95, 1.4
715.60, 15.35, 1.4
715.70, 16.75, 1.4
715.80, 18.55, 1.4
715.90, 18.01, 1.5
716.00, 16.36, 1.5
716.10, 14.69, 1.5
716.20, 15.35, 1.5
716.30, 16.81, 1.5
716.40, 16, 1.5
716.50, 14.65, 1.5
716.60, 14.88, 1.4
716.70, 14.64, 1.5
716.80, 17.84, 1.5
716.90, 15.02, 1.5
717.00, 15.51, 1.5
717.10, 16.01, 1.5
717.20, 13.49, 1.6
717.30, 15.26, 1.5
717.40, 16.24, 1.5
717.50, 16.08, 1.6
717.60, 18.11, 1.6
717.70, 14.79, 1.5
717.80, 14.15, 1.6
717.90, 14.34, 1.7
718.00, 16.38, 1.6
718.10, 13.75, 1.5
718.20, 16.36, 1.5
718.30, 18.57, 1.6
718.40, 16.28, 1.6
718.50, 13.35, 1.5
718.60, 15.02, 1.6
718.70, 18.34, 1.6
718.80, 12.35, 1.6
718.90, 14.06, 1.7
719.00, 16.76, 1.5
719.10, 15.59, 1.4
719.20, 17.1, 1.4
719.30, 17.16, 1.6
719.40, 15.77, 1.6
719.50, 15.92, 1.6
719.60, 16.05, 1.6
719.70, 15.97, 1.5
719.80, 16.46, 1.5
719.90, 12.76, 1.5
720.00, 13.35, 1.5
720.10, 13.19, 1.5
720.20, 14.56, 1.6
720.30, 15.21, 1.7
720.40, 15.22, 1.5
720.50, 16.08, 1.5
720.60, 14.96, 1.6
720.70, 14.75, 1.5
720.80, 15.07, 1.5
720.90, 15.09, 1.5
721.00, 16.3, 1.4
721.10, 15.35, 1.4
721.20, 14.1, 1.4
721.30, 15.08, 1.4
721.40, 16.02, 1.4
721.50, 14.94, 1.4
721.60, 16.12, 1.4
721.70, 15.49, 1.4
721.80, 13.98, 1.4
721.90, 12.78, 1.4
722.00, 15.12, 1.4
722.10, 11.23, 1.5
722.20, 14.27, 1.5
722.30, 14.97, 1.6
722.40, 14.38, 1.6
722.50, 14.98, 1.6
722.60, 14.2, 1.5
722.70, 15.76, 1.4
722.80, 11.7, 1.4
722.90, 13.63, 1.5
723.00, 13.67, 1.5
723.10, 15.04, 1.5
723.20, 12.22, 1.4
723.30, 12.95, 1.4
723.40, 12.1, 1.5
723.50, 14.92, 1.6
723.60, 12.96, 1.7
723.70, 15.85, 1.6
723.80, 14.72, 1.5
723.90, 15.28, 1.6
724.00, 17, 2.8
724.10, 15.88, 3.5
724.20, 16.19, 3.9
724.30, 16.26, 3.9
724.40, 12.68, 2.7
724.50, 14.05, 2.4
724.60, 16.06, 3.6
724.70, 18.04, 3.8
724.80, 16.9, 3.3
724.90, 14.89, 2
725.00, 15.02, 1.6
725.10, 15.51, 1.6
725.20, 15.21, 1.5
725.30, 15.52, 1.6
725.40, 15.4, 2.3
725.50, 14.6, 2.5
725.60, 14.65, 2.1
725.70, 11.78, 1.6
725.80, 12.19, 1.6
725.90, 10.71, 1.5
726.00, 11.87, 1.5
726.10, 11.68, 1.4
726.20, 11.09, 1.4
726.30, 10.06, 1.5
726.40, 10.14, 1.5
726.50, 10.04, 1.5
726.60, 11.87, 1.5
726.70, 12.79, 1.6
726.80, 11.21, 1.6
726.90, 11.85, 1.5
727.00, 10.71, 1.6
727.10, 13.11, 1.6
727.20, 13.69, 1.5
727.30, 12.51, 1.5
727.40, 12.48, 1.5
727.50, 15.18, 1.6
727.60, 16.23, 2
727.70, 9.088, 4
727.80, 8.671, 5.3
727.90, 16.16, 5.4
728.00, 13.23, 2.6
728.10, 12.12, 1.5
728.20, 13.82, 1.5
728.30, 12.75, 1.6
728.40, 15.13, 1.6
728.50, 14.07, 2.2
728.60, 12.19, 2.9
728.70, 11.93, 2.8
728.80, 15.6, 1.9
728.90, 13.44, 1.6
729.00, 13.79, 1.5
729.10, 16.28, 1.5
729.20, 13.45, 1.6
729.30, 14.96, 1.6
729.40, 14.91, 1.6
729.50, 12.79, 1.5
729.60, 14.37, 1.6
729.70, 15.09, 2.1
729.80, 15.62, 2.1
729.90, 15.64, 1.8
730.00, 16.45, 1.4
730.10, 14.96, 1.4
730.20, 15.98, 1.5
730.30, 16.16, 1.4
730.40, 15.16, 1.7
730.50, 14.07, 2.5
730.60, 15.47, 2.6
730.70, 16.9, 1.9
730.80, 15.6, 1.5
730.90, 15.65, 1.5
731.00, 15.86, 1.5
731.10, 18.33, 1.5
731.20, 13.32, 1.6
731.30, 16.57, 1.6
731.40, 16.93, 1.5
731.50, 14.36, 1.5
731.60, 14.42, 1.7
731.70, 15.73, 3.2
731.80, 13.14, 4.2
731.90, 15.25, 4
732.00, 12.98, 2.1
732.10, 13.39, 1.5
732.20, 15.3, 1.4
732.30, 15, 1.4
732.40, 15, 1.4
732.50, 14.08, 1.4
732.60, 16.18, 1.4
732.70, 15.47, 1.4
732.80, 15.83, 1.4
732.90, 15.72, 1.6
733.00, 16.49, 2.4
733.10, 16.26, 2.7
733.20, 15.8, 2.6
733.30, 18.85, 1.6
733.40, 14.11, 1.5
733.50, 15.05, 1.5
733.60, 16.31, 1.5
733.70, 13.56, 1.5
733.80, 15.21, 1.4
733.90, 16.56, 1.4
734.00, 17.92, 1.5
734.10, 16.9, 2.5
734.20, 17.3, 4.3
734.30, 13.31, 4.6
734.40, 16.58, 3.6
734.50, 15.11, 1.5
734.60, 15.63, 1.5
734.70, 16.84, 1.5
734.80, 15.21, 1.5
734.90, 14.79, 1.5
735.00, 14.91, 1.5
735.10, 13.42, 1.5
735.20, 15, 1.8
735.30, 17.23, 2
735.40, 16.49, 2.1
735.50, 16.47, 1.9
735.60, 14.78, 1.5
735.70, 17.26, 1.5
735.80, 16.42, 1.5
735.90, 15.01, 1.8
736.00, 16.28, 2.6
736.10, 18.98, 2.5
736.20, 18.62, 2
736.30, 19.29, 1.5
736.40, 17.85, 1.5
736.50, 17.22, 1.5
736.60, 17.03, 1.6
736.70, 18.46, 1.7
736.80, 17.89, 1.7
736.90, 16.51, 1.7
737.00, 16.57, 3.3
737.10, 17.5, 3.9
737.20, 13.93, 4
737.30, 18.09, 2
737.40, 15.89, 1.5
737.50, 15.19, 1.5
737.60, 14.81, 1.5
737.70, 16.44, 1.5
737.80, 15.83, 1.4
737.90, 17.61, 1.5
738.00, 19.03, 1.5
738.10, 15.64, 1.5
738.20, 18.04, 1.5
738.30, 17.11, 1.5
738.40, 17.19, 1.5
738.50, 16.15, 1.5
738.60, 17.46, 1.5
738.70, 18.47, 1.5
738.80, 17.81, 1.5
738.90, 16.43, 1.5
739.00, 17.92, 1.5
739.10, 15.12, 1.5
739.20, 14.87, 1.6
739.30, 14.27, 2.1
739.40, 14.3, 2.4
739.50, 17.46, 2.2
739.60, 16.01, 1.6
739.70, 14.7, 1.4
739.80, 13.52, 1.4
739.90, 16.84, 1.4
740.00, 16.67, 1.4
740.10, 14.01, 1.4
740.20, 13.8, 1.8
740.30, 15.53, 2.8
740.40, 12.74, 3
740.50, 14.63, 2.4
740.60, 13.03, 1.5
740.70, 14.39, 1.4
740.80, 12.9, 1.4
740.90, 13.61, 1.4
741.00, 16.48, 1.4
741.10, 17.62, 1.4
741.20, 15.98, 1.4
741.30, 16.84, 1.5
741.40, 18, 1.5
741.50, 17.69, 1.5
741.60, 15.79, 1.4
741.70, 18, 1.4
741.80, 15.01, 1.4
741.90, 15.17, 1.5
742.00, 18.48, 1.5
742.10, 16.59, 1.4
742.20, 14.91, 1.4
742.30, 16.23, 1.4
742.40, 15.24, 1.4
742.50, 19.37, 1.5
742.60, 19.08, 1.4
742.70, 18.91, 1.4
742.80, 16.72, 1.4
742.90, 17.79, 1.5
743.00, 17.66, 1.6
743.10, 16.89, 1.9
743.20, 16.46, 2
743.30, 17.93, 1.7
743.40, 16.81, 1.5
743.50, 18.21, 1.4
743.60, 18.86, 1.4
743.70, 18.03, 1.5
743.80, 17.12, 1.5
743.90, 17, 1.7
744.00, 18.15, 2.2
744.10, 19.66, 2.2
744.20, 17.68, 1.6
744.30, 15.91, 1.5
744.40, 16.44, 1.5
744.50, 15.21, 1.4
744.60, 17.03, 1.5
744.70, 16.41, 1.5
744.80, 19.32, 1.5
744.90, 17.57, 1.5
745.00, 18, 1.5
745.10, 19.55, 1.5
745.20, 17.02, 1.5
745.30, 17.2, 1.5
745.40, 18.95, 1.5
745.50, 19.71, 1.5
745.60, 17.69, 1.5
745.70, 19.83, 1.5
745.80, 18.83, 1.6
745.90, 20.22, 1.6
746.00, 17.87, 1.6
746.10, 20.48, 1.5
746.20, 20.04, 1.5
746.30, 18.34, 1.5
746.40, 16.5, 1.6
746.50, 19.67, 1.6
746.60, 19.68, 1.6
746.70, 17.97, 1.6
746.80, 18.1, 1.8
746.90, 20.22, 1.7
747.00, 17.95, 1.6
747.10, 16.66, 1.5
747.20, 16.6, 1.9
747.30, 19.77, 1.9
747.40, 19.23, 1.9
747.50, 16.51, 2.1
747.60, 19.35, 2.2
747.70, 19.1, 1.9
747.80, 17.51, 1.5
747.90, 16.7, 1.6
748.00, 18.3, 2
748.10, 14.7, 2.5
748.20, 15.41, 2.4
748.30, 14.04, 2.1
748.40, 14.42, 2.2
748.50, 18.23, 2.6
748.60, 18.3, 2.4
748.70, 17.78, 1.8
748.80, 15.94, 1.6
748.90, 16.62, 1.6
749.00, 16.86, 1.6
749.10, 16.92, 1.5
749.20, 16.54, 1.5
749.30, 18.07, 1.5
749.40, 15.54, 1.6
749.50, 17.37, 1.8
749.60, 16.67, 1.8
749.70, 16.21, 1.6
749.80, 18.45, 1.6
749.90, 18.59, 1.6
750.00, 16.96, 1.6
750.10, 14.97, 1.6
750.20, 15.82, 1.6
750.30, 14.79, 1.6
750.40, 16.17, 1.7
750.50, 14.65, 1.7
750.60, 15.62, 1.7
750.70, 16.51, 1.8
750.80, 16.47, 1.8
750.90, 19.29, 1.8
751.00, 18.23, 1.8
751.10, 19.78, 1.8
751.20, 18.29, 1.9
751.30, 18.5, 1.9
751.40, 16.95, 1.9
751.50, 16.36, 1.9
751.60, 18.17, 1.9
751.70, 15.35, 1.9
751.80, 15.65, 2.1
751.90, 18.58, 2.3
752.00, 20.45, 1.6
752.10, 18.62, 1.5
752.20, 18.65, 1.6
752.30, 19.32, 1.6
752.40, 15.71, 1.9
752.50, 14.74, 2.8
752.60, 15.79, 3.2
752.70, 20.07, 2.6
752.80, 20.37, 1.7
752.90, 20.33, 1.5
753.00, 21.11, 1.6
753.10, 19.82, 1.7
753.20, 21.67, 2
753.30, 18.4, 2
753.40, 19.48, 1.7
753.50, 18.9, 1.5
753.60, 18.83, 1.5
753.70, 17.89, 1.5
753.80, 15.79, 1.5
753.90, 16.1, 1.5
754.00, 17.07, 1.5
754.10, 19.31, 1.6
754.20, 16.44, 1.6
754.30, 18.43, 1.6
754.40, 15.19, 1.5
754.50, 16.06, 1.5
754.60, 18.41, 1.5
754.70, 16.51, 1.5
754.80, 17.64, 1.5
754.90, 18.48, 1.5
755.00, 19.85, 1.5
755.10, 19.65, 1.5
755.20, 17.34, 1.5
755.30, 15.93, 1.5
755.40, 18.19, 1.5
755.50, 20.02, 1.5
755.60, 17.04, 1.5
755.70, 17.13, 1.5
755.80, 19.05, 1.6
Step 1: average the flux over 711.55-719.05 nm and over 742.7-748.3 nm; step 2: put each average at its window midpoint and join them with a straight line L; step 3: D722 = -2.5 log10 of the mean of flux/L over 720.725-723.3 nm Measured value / 0.13 mag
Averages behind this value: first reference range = 15.8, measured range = 14.4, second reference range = 17.9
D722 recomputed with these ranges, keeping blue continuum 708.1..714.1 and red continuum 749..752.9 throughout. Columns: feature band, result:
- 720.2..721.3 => 0.078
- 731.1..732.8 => 0.118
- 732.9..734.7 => 0.051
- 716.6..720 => 0.044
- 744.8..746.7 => -0.098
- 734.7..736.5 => 0.026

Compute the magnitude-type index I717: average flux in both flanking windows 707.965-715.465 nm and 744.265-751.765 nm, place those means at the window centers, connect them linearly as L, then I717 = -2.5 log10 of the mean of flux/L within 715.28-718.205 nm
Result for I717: 0.02 mag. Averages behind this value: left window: 15.9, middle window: 15.8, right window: 17.5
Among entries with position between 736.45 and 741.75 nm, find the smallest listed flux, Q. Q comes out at 12.74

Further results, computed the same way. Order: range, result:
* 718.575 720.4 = 12.35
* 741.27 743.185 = 14.91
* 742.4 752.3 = 14.04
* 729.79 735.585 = 12.98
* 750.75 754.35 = 14.74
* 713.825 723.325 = 11.23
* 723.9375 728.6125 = 8.671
